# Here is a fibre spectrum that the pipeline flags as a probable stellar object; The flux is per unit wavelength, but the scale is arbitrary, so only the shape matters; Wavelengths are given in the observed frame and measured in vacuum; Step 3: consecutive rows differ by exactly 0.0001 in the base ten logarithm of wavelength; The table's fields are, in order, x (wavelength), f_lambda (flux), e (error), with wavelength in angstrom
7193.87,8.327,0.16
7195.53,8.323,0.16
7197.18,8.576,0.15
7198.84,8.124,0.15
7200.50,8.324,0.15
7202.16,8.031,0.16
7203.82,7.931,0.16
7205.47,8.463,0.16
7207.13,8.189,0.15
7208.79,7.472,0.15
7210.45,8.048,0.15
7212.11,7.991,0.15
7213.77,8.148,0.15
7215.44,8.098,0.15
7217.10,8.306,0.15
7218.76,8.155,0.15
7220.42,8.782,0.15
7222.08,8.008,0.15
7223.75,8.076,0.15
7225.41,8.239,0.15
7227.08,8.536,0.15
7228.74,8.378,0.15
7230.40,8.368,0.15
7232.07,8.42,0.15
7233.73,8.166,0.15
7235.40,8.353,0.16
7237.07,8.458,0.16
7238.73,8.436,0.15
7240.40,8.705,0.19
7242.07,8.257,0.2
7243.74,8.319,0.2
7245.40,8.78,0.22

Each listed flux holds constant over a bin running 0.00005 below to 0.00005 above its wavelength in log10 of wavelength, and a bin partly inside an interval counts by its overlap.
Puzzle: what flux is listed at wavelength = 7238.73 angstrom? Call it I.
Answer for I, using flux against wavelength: 8.436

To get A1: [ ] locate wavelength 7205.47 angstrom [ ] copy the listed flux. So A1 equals 8.463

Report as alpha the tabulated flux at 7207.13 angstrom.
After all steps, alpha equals 8.189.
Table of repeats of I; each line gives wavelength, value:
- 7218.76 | 8.155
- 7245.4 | 8.78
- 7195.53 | 8.323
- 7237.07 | 8.458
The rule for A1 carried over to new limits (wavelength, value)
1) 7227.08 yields 8.536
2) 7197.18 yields 8.576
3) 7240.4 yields 8.705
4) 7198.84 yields 8.124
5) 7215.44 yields 8.098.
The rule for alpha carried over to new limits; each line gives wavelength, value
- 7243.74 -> 8.319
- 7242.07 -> 8.257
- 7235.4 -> 8.353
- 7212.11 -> 7.991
